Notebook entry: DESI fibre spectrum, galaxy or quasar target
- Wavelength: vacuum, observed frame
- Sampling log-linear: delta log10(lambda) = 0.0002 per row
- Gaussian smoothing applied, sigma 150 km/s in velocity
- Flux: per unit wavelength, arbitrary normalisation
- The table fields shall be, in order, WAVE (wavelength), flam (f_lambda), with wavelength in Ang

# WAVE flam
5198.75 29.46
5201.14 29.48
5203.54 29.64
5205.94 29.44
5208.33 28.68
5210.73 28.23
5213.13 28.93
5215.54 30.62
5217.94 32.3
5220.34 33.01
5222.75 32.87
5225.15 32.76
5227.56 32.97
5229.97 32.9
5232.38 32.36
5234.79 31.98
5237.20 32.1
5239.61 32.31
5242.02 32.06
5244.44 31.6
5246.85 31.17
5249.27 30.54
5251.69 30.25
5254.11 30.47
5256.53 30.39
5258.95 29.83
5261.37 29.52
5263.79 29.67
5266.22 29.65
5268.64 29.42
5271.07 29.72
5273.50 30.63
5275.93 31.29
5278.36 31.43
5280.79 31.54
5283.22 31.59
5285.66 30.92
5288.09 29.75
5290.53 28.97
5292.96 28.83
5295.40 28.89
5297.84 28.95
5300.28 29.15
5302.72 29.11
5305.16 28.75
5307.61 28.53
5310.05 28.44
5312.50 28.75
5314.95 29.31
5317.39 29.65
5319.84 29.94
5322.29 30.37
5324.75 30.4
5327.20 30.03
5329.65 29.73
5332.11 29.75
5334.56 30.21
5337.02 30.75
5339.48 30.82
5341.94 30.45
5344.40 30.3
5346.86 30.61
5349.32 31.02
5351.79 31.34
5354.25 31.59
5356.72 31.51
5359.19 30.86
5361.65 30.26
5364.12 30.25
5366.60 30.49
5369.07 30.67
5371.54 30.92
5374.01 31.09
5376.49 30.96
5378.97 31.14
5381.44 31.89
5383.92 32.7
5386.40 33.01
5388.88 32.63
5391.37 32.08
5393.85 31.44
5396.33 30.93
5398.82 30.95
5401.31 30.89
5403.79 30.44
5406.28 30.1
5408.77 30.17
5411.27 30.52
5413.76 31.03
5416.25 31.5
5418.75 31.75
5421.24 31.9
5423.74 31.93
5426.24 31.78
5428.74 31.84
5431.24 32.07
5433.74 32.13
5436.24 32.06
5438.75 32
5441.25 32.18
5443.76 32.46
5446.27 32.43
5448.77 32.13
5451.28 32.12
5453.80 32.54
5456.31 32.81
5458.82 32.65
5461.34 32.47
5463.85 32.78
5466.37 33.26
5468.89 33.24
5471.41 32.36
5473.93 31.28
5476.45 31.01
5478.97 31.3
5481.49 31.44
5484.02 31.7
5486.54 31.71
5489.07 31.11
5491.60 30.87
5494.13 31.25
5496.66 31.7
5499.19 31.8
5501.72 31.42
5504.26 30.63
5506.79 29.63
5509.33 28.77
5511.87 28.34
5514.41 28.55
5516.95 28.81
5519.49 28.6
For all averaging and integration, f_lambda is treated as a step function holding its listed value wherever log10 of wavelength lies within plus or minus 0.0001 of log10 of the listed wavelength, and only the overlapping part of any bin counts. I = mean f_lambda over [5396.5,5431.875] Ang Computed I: 31.2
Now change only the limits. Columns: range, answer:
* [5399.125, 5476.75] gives 31.9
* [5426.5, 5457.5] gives 32.2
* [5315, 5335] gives 30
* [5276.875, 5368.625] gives 30.1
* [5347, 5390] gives 31.3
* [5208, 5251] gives 31.6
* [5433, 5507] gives 31.9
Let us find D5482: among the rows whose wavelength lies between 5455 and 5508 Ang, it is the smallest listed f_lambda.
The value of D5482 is 29.63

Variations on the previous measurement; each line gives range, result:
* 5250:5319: 28.44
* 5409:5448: 30.52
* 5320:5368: 29.73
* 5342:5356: 30.3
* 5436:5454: 32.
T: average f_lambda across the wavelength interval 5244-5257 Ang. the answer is 30.7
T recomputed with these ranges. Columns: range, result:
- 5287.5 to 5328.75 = 29.3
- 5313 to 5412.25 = 30.8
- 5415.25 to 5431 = 31.8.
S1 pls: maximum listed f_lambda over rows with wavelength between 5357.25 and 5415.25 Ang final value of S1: 33.01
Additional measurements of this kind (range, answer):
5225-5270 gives 32.97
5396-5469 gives 33.26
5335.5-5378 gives 31.59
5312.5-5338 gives 30.75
